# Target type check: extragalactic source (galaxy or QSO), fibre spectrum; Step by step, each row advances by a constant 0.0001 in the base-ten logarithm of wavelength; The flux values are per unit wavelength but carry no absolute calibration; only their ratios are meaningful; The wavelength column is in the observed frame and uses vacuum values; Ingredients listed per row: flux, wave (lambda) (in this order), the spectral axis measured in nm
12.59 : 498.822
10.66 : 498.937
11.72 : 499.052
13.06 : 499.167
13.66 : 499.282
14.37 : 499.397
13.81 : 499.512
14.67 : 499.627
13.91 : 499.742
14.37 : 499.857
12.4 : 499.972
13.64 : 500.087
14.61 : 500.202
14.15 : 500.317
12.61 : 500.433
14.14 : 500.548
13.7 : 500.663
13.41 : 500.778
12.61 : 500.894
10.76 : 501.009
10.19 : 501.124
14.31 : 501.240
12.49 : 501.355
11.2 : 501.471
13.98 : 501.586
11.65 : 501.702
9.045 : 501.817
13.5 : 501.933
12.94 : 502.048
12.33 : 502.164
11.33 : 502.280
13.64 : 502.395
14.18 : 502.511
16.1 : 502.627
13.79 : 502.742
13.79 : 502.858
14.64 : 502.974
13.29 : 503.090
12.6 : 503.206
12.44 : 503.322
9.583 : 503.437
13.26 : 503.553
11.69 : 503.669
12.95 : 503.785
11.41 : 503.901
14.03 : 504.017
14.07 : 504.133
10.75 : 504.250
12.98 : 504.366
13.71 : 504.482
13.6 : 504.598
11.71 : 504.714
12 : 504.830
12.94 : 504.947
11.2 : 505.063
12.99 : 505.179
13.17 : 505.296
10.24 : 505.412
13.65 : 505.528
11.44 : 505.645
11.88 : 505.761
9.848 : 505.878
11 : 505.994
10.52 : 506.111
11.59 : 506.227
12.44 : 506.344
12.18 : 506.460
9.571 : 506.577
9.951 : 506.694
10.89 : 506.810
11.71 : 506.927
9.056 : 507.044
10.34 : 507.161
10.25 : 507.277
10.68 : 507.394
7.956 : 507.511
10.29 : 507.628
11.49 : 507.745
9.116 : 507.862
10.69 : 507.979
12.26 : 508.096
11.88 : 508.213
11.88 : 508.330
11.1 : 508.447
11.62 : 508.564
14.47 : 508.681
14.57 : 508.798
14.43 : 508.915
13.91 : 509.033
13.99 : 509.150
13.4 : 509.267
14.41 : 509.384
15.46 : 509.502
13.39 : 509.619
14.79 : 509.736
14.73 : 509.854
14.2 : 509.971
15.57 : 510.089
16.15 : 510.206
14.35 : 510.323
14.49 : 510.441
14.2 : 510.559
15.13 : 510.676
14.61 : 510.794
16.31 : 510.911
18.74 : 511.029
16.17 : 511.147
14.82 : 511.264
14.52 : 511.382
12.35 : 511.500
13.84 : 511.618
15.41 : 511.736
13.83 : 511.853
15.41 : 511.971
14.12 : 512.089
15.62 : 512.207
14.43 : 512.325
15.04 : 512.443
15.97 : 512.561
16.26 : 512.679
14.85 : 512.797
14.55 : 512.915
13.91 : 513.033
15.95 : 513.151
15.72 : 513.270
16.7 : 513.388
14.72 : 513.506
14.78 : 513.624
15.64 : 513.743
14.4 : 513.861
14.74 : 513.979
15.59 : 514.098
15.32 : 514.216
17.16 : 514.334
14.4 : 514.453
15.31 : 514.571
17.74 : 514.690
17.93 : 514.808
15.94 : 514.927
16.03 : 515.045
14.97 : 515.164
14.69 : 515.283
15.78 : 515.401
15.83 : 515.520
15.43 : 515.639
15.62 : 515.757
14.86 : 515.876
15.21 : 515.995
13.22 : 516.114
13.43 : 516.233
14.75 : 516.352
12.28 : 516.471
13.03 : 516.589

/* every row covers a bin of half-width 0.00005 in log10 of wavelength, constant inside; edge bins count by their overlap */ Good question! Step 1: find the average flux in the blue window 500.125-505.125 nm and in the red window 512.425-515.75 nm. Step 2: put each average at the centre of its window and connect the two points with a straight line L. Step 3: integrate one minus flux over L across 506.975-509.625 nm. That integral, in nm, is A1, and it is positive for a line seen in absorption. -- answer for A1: 0.41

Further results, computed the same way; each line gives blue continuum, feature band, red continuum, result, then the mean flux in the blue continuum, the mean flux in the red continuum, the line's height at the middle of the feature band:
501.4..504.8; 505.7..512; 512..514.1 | 0.57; 12.8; 15.2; 14.1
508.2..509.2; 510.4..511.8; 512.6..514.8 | -0.08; 13.1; 15.5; 14.3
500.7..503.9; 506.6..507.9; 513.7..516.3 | 0.34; 12.6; 15.4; 13.7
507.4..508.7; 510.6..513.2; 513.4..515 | -0.21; 11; 15.7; 14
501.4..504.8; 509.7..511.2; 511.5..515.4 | -0.08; 12.8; 15.3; 14.6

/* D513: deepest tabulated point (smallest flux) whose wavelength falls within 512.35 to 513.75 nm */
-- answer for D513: 13.91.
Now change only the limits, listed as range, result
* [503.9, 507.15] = 9.056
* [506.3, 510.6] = 7.956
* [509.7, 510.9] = 14.2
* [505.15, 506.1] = 9.848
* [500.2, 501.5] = 10.19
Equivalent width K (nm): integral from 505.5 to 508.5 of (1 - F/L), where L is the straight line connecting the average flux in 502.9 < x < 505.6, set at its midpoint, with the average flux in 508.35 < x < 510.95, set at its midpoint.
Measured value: 0.57 nm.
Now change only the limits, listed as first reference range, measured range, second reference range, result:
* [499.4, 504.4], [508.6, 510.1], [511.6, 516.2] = 0.009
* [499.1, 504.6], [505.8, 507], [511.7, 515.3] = 0.257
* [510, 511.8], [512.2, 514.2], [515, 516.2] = -0.016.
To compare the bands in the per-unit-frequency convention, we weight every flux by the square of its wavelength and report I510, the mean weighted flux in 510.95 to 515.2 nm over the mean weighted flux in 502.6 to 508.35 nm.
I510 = 1.3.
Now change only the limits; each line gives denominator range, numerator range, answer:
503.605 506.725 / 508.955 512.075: 1.26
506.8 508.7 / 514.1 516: 1.50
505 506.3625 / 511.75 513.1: 1.32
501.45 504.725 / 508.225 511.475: 1.16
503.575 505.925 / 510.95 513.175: 1.25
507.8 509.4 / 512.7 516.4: 1.24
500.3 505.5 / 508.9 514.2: 1.22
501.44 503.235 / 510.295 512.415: 1.19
